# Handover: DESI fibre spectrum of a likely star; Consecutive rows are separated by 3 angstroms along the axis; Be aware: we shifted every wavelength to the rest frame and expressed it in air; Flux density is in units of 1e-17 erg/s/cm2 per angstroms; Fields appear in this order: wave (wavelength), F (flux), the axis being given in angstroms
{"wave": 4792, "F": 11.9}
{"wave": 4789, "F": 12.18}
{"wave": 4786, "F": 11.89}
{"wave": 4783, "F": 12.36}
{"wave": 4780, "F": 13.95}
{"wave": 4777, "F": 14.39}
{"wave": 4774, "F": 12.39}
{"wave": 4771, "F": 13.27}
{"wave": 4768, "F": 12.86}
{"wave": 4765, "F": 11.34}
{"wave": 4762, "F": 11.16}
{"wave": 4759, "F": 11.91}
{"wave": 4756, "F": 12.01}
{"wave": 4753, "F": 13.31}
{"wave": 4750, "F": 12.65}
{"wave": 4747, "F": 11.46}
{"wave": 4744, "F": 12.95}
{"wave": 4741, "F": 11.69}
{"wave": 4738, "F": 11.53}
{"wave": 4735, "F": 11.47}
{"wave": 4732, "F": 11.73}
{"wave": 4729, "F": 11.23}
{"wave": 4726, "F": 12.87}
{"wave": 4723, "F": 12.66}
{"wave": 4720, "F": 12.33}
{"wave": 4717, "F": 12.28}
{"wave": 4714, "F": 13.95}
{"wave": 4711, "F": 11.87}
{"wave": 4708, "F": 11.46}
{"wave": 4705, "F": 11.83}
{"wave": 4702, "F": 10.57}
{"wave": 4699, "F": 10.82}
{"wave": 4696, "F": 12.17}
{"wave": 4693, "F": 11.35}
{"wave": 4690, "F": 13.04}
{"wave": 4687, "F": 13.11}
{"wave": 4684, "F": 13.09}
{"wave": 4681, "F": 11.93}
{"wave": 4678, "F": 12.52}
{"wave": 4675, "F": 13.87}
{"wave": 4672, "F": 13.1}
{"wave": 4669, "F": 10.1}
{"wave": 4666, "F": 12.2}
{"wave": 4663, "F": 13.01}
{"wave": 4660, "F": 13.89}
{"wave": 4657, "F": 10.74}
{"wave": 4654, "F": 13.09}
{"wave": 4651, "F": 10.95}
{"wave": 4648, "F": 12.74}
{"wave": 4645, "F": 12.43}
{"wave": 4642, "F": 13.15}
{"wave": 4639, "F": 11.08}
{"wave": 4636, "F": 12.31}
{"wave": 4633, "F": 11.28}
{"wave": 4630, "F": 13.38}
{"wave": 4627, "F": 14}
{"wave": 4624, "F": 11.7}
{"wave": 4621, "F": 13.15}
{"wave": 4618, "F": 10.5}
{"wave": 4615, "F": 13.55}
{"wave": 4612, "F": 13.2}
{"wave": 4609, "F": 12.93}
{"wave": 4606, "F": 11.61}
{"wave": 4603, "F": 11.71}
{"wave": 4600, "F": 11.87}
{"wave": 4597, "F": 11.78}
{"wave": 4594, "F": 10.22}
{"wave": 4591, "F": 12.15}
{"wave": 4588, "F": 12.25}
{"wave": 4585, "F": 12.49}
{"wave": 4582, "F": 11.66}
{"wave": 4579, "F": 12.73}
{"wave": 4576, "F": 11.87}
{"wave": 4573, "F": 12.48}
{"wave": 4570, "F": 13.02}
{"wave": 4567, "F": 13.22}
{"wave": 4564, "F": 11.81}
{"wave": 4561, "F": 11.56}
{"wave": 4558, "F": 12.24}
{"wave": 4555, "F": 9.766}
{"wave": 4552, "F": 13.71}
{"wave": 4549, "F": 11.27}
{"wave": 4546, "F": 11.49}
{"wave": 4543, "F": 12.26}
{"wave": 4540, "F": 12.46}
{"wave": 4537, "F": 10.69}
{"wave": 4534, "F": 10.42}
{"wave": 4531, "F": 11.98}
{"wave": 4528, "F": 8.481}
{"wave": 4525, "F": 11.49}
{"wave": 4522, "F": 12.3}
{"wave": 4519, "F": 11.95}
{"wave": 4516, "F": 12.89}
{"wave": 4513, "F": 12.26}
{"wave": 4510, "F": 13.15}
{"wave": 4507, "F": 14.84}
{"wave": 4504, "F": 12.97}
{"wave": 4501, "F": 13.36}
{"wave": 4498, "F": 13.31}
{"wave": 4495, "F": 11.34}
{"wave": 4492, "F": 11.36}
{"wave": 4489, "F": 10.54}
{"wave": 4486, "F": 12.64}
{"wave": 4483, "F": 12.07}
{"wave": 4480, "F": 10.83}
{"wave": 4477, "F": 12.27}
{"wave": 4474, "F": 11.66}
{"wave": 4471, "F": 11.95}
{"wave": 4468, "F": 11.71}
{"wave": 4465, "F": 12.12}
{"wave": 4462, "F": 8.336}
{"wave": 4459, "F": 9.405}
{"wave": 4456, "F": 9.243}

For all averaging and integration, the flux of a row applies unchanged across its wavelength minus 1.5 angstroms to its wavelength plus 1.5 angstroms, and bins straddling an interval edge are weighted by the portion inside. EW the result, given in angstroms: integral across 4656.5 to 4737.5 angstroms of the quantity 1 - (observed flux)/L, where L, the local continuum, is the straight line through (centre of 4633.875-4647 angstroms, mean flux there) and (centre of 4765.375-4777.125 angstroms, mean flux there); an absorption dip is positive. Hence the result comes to 2.0 angstroms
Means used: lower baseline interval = 12.2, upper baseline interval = 12.9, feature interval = 12.2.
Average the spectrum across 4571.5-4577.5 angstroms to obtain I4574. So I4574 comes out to 12.2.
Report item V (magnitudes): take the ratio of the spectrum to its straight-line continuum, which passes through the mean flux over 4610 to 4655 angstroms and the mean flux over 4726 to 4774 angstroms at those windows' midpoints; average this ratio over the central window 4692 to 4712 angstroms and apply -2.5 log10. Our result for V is 0.07 mag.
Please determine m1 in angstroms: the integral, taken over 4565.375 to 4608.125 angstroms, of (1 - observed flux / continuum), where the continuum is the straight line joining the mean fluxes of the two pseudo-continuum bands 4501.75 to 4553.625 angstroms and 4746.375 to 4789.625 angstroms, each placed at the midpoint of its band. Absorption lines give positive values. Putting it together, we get 0.3 angstroms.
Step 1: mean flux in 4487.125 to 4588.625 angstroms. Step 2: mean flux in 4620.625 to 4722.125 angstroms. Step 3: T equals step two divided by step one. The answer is 1.0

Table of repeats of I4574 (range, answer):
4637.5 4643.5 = 12.1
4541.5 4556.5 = 11.7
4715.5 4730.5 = 12.3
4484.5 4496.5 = 11.5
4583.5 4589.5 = 12.4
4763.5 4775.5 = 12.5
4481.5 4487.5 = 12.4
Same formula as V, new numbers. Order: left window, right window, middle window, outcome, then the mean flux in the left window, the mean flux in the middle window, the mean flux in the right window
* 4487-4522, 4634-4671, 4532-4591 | 0.04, 12.5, 12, 12.1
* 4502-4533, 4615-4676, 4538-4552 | 0.02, 12.2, 12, 12.4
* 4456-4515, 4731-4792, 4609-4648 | -0.04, 11.8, 12.5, 12.3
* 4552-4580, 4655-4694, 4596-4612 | 0.01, 12.2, 12.1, 12.5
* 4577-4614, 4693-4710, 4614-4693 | -0.07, 12.1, 12.4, 11.4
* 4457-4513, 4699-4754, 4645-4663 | -0.03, 11.9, 12.4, 12.1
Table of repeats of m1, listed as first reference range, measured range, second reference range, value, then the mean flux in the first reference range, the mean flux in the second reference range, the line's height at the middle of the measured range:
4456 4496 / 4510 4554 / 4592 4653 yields -0.61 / 11.2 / 12.2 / 11.6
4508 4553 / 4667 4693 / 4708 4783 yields -0.68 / 11.8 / 12.4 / 12.2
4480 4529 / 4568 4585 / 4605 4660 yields -0.14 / 12.2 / 12.4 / 12.3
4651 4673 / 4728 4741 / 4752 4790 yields 0.94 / 12.2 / 12.5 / 12.4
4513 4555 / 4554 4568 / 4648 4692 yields 0.05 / 11.6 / 12.5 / 11.8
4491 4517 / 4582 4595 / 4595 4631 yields 0.71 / 12.9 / 12.4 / 12.5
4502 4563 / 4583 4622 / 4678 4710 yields -0.49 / 11.9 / 12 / 11.9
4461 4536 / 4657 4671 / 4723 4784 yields 0.01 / 11.9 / 12.3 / 12.2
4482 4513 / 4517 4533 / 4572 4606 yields 1.42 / 12.6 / 11.9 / 12.4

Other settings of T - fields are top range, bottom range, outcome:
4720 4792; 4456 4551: 1.05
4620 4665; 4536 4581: 1.03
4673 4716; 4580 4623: 1.02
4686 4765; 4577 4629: 0.99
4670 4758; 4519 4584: 1.04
